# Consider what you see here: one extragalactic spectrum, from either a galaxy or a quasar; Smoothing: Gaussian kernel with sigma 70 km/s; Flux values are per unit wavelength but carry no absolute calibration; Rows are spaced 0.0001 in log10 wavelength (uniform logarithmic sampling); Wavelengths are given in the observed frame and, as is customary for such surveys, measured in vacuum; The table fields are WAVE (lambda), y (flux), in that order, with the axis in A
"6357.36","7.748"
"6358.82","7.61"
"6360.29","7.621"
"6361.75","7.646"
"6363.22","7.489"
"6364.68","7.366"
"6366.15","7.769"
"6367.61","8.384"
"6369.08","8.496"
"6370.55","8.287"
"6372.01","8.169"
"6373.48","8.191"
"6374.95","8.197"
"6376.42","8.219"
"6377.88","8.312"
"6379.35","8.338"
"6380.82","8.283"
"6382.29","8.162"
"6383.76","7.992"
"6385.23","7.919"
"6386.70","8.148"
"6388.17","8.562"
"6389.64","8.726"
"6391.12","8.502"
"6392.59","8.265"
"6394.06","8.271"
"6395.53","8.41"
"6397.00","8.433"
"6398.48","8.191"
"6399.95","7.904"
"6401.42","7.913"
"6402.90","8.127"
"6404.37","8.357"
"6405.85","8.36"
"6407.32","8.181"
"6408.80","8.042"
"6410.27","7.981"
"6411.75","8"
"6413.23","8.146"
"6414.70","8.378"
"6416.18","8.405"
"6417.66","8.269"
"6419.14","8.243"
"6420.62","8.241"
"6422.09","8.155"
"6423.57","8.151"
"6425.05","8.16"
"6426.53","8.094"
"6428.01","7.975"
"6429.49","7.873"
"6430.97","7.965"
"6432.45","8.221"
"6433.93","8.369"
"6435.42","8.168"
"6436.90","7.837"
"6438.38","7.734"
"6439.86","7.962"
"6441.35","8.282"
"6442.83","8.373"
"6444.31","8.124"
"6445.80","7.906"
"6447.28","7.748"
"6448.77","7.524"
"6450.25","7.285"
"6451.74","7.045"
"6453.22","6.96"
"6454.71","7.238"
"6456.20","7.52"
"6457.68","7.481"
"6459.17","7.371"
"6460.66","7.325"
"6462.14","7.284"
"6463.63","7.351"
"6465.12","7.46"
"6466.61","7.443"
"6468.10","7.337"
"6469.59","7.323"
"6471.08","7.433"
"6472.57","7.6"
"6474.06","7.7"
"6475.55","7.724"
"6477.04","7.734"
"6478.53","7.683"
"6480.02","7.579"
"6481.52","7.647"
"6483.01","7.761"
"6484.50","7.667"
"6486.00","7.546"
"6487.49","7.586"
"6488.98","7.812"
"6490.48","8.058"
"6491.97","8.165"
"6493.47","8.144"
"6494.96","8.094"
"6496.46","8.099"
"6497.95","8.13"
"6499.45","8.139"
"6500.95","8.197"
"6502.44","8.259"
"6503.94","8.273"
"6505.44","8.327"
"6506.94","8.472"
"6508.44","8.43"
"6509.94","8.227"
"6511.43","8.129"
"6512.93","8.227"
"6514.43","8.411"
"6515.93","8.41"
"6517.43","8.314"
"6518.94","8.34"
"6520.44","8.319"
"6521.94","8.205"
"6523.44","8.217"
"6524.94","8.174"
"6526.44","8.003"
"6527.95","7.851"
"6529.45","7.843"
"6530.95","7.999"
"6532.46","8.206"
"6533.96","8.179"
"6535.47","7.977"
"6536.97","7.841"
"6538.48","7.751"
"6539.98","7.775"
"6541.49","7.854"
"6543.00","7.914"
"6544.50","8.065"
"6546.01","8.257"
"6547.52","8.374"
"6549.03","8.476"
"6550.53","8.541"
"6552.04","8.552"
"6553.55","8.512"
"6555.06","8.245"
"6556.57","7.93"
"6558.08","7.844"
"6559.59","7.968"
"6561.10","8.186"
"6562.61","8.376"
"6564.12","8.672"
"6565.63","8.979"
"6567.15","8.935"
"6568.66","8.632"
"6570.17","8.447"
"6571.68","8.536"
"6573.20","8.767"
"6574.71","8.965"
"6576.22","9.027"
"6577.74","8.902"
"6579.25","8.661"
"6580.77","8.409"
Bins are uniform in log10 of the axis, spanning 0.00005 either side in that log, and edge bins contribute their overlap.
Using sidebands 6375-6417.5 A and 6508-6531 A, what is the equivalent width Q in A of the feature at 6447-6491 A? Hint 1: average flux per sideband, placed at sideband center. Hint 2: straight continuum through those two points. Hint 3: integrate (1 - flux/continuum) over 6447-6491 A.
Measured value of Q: 3.8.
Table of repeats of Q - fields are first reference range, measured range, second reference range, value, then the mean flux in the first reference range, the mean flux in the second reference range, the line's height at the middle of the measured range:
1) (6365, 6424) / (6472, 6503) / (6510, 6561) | 1.13 A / 8.22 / 8.14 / 8.17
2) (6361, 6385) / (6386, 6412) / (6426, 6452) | -0.74 A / 8.08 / 7.93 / 8.02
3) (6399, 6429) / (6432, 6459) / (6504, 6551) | 1.34 A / 8.15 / 8.16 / 8.16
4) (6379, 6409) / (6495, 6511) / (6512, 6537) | -0.15 A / 8.24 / 8.16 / 8.17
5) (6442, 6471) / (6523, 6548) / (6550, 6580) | 0.72 A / 7.48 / 8.53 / 8.25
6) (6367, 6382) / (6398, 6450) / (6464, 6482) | -1.15 A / 8.28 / 7.55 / 7.91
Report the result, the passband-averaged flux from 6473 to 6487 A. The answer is 7.67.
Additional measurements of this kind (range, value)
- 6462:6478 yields 7.5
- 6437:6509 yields 7.76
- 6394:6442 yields 8.14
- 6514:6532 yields 8.17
